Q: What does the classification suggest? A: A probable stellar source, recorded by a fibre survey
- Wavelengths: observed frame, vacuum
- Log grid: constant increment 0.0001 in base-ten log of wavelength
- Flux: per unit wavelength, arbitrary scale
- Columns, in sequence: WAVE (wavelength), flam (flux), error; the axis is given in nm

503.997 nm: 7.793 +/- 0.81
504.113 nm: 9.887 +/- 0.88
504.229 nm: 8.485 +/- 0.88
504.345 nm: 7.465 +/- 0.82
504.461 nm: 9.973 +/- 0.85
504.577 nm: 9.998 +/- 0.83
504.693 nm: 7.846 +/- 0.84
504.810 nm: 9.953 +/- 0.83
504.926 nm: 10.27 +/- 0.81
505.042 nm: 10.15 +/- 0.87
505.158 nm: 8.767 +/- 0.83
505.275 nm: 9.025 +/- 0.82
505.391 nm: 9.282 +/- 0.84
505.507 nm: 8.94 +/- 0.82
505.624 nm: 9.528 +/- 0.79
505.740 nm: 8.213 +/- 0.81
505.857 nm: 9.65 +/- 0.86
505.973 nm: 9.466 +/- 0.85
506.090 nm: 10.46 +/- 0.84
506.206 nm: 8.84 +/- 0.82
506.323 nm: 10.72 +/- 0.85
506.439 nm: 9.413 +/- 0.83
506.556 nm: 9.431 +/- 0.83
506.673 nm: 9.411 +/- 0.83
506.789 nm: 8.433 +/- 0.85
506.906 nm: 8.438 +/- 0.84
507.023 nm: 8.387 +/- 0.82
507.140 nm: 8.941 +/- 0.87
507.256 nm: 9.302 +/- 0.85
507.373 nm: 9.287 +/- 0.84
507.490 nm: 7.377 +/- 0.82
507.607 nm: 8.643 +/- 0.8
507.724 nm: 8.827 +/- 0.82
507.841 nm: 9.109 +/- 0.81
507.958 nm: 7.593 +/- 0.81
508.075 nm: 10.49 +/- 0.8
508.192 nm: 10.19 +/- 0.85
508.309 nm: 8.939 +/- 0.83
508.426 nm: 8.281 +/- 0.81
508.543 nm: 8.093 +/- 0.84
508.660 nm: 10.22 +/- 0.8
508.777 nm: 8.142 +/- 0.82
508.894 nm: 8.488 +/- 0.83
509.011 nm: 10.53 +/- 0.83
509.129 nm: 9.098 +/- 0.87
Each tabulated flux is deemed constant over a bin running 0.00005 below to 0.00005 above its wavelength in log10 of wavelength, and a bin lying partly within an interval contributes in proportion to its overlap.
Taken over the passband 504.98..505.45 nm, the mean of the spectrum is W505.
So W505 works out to 9.33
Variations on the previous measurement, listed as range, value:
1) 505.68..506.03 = 9.12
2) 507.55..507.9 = 8.85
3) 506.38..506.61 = 9.44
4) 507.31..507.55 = 8.33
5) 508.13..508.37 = 9.57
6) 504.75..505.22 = 9.76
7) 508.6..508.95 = 8.96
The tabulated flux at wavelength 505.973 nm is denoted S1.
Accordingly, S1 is 9.466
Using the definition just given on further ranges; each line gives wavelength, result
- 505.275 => 9.025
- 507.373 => 9.287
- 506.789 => 8.433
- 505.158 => 8.767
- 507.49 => 7.377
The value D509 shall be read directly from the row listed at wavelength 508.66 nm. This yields 10.22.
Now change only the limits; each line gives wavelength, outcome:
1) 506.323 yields 10.72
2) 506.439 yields 9.413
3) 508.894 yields 8.488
